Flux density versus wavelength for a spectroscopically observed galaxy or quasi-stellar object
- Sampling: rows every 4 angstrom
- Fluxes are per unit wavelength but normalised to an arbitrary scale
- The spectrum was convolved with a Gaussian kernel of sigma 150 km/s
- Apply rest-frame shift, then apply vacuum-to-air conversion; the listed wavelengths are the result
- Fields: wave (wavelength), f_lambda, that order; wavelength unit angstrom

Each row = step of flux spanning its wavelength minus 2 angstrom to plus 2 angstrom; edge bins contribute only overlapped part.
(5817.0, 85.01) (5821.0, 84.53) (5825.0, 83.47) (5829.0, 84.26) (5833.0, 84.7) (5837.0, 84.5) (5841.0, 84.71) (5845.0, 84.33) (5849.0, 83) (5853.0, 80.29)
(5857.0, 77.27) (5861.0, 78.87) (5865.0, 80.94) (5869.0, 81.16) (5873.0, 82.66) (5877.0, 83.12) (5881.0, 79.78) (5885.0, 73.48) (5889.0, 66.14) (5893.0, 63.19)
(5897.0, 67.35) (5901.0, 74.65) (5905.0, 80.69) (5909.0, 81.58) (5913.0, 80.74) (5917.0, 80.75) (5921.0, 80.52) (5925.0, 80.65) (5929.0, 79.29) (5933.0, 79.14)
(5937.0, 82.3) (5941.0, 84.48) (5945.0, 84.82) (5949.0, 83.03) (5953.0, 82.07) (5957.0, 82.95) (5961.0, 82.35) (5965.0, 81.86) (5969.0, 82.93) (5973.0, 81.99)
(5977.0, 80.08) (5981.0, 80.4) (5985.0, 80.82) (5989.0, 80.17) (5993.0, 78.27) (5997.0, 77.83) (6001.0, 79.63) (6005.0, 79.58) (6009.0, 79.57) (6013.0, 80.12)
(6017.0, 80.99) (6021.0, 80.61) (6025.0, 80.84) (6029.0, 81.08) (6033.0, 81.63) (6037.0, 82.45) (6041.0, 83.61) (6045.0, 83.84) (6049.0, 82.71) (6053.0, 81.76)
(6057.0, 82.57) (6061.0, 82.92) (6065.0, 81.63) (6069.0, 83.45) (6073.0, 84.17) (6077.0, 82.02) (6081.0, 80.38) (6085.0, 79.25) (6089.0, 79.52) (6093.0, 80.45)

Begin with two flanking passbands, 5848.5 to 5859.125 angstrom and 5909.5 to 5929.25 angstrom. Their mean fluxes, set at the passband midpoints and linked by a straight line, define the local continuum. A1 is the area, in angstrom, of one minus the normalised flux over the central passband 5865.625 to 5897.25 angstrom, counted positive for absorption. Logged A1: 1.90 angstrom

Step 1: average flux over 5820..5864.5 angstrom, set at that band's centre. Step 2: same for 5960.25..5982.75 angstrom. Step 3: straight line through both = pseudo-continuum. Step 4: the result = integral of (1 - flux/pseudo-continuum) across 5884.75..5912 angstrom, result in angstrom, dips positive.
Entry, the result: 3.15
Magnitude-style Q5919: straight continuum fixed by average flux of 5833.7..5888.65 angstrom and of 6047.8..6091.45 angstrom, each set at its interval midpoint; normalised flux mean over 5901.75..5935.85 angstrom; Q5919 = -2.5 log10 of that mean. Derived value 0.01 mag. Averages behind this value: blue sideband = 80.7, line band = 80.3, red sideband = 81.8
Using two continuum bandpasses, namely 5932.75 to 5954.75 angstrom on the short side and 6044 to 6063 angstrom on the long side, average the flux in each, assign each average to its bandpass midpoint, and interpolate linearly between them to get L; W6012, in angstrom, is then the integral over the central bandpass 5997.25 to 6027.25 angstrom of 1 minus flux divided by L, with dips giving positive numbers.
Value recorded 1.0 angstrom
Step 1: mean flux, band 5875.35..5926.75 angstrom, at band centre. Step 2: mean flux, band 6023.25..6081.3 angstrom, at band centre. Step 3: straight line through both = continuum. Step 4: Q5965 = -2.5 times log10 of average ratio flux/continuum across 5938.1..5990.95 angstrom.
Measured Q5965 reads -0.045 mag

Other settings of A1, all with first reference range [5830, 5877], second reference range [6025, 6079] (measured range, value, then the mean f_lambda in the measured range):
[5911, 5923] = 0.2 angstrom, 80.7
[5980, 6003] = 0.8 angstrom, 79.5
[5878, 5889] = 0.9 angstrom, 75.3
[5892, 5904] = 1.8 angstrom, 69.9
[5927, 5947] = 0.1 angstrom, 82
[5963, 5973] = 0.0 angstrom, 82.3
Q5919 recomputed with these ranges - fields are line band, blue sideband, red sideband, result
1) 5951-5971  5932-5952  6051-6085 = 0.005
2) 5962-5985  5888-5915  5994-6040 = -0.048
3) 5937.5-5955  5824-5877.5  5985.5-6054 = -0.026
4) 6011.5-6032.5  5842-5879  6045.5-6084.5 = 0.018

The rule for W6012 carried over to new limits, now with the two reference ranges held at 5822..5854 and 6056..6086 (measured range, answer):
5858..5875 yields 0.59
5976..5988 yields 0.34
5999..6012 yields 0.47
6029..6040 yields 0.05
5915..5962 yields 0.69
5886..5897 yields 2.30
